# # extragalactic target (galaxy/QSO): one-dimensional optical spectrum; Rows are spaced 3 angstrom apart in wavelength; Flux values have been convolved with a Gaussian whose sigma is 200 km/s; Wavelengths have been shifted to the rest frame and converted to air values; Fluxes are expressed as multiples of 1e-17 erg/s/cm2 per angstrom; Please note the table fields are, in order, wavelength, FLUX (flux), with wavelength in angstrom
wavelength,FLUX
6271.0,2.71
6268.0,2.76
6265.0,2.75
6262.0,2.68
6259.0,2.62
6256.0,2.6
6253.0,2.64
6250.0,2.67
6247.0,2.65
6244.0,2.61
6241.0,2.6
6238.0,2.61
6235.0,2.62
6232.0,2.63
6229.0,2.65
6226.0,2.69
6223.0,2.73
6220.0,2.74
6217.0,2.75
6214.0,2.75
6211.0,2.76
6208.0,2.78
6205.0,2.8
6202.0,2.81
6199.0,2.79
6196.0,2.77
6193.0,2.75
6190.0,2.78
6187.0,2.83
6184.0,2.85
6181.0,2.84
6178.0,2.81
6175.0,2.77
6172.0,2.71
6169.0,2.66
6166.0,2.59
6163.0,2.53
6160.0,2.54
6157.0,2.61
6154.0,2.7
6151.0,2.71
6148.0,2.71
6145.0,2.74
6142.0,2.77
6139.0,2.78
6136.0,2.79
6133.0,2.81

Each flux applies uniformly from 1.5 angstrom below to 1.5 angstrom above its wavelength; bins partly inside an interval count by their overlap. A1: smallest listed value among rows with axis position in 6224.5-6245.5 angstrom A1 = 2.6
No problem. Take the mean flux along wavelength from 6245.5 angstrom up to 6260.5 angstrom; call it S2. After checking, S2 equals 2.64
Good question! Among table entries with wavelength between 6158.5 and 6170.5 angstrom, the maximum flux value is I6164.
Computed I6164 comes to 2.66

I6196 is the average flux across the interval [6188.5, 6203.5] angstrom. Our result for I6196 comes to 2.78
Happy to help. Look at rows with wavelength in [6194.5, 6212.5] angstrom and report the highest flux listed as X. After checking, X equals 2.81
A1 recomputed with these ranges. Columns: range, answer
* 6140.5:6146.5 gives 2.74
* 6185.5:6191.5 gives 2.78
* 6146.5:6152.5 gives 2.71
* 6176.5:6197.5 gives 2.75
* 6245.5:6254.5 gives 2.64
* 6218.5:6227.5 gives 2.69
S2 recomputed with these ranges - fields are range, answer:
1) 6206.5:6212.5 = 2.77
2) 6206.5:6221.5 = 2.76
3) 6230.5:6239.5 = 2.62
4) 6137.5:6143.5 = 2.77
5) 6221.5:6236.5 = 2.66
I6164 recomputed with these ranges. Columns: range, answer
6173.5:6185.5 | 2.85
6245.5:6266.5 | 2.75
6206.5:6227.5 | 2.78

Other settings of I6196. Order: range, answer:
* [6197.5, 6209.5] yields 2.79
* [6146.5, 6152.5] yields 2.71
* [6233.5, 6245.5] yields 2.61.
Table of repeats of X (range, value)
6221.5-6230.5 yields 2.73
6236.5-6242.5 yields 2.61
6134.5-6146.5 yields 2.79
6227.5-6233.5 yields 2.65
